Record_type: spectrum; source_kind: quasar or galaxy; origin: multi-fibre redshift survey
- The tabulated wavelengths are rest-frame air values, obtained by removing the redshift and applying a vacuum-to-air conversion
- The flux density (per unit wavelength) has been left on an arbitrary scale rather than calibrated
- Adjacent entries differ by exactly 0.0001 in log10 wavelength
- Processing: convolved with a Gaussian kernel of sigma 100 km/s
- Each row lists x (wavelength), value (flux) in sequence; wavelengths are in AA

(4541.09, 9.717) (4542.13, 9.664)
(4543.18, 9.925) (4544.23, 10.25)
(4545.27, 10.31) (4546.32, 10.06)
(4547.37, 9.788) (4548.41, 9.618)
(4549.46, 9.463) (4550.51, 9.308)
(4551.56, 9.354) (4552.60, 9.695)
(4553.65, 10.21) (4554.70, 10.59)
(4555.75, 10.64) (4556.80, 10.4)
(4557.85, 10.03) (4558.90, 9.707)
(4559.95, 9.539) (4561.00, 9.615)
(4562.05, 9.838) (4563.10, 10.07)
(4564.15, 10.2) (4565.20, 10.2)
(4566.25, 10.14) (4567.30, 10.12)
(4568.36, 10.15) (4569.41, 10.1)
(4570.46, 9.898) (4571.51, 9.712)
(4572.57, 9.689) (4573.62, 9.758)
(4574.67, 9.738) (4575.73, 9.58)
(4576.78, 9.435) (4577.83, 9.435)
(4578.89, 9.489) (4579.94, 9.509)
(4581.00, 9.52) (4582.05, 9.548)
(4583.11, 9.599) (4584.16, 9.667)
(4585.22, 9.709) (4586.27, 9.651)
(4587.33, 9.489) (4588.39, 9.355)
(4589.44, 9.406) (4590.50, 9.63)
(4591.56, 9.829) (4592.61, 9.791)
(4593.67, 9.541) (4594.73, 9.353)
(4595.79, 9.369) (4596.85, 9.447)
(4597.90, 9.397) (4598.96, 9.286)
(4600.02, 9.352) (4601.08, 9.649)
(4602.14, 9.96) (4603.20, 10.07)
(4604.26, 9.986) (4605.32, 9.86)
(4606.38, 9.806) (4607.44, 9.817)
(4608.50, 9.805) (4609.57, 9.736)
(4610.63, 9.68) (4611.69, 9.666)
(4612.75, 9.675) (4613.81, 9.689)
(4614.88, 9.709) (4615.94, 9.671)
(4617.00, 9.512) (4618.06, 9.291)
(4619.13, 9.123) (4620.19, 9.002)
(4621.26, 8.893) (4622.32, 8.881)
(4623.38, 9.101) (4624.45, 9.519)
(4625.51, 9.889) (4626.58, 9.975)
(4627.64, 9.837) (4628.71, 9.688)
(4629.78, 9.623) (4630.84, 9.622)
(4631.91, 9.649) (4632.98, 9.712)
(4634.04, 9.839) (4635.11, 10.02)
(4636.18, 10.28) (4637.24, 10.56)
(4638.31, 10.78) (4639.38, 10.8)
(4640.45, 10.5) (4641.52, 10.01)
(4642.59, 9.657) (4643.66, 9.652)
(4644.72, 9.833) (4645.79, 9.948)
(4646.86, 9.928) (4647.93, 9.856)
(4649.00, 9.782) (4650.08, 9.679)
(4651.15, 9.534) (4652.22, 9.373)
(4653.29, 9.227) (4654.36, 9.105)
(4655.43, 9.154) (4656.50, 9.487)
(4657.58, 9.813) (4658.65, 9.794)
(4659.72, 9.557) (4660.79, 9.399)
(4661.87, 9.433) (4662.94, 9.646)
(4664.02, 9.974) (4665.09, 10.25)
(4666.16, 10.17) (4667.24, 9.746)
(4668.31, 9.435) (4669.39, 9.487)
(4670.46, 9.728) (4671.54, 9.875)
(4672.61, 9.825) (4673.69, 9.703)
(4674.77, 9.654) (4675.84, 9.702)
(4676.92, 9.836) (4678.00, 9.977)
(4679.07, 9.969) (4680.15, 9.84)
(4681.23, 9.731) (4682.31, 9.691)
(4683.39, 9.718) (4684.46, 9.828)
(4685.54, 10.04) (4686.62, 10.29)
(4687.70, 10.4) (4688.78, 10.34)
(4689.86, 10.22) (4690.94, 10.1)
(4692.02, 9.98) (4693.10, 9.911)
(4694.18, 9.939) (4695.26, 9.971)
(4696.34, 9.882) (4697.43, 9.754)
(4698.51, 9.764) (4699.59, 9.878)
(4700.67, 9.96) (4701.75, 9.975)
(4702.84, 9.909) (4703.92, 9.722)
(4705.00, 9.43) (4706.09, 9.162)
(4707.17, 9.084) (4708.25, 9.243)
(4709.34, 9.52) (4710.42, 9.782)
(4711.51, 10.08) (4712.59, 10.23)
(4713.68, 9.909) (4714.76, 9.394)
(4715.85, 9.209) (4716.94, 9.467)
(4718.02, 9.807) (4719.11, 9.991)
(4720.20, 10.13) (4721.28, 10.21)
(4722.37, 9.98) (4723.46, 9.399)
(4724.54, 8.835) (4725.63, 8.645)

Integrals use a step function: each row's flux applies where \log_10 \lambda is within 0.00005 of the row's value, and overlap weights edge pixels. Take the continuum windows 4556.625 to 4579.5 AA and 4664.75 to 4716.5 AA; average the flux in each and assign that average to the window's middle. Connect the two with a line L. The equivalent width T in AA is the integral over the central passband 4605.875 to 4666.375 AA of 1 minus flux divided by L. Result 0.73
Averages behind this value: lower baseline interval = 9.85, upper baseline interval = 9.81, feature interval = 9.71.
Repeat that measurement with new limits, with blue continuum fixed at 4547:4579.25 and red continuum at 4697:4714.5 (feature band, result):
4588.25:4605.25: 0.4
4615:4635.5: 0.6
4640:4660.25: 0.2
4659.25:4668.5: 0.0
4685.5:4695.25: -0.4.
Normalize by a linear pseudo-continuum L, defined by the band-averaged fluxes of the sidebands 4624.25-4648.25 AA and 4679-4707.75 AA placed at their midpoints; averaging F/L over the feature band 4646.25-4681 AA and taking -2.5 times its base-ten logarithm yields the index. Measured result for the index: 0.03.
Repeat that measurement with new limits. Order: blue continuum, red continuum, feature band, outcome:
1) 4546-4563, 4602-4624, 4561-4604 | 0.00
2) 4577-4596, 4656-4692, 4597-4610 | -0.01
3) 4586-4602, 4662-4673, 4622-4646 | -0.02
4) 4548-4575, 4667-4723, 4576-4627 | 0.04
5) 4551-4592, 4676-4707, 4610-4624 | 0.05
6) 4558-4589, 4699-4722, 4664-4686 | -0.01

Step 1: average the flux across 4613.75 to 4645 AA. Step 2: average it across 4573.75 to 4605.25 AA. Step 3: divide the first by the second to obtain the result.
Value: 1.0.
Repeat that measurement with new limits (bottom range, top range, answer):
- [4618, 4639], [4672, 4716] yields 1.01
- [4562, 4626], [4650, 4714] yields 1.01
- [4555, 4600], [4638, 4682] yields 1.00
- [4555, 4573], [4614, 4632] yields 0.95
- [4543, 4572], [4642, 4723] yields 0.98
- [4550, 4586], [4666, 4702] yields 1.01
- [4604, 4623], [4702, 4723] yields 1.02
